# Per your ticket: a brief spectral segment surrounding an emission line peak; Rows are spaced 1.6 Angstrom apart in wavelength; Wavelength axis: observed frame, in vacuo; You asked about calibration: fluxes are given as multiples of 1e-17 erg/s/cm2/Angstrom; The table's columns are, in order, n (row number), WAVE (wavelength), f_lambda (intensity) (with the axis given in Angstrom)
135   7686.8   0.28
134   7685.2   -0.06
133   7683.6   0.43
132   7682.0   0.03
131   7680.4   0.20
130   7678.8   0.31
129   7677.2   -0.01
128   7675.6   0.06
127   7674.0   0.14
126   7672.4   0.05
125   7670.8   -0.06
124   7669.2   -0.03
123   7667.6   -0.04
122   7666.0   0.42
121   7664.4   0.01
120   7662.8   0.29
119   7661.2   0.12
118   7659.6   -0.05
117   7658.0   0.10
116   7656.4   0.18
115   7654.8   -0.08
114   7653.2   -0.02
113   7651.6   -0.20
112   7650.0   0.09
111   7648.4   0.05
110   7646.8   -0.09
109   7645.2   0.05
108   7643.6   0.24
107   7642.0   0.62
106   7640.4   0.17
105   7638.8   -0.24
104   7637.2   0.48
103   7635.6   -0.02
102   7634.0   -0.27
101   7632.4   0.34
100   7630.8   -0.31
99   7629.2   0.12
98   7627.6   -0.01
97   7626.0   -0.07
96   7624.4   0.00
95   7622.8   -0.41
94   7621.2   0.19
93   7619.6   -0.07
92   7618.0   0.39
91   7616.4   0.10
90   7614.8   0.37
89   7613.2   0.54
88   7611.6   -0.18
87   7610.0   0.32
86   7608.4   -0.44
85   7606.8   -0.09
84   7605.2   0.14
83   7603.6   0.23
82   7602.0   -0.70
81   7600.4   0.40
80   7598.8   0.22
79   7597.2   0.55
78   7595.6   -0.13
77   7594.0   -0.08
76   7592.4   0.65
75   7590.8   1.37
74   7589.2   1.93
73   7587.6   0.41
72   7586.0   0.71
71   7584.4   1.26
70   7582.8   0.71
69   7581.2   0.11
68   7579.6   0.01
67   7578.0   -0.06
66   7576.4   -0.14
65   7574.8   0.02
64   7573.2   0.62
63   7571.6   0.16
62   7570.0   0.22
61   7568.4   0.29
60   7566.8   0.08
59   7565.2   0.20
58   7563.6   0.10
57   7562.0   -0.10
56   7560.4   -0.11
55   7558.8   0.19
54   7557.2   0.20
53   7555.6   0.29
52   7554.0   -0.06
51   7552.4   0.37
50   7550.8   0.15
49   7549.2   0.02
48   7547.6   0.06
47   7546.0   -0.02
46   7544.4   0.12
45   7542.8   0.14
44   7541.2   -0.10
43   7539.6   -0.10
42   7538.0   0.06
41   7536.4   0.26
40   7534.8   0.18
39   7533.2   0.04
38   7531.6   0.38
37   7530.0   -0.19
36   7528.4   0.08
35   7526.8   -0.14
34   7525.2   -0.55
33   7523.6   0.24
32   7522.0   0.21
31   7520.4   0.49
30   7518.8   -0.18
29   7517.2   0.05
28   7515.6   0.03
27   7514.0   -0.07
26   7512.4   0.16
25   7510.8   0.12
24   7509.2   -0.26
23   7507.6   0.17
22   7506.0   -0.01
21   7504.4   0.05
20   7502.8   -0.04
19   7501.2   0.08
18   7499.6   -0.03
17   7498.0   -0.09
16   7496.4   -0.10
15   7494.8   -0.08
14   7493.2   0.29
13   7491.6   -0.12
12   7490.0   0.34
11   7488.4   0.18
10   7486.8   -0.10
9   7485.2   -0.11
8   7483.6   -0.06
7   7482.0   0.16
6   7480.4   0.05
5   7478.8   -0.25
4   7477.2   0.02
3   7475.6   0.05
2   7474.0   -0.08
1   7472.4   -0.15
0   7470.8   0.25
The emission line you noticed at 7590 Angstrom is [O II] 3727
